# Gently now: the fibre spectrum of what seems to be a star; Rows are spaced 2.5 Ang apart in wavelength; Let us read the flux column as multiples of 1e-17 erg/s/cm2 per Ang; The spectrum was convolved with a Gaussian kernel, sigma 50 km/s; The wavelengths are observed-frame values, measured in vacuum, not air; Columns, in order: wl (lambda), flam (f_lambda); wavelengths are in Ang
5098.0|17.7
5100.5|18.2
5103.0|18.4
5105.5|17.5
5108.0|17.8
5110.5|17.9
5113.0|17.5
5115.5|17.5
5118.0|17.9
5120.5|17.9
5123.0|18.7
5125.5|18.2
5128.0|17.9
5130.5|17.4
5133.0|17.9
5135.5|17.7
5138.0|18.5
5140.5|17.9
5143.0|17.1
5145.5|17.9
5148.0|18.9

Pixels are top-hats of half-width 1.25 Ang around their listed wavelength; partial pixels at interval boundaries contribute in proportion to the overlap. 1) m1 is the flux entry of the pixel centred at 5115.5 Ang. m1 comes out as 17.5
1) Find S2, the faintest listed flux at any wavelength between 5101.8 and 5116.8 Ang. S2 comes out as 17.5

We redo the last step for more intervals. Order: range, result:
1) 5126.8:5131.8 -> 17.4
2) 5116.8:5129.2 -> 17.9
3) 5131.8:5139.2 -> 17.7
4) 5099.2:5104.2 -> 18.2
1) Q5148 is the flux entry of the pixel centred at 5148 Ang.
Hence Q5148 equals 18.9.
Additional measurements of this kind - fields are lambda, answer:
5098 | 17.7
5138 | 18.5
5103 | 18.4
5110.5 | 17.9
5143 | 17.1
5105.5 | 17.5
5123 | 18.7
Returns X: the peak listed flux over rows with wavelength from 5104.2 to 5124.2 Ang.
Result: 18.7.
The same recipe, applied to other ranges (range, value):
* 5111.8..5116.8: 17.5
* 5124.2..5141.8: 18.5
